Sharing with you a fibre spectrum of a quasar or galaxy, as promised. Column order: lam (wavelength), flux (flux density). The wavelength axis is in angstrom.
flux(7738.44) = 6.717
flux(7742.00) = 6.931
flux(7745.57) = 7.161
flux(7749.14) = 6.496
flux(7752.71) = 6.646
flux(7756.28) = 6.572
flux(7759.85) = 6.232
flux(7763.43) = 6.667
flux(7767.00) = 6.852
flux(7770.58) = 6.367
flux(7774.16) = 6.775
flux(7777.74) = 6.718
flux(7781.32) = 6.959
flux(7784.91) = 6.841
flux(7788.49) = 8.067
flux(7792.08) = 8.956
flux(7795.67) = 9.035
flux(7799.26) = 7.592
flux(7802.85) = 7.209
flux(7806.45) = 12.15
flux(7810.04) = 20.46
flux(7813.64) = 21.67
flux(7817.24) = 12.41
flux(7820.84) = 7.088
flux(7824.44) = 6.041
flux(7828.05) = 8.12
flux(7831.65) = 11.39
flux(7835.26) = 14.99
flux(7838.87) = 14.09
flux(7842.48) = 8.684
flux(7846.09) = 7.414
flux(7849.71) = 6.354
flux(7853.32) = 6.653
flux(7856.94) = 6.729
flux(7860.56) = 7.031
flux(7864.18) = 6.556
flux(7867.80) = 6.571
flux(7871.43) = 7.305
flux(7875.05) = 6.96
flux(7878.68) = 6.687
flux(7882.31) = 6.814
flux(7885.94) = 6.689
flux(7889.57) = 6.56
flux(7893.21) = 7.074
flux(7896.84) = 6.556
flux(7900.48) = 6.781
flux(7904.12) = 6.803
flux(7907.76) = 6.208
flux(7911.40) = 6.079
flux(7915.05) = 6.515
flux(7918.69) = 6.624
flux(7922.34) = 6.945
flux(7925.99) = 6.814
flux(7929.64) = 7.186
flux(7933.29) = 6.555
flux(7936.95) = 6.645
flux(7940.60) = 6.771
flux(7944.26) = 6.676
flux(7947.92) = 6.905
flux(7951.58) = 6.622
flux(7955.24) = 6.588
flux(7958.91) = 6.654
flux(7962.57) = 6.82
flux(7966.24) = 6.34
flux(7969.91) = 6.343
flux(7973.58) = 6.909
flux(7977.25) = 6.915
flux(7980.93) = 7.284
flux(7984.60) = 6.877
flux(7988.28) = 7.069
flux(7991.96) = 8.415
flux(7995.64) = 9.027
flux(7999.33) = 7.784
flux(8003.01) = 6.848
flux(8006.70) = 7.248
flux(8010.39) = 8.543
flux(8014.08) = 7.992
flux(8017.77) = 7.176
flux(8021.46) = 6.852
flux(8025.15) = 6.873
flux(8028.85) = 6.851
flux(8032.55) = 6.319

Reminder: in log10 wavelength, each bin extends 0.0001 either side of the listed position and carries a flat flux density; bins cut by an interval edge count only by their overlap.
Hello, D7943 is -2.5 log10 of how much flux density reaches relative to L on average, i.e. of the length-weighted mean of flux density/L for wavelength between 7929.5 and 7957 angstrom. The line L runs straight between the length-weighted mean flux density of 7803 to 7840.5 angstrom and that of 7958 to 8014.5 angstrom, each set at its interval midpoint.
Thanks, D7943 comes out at 0.28 mag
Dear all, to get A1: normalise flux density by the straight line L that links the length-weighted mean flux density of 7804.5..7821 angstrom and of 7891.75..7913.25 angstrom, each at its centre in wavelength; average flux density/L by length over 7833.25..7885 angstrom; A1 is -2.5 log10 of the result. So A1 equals 0.34 mag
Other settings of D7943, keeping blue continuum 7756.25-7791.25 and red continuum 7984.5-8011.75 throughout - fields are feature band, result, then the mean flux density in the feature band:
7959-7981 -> 0.14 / 6.72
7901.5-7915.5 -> 0.16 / 6.41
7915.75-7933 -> 0.10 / 6.84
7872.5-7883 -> 0.07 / 6.86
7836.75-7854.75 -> -0.22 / 8.79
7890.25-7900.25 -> 0.09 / 6.78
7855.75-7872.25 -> 0.07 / 6.81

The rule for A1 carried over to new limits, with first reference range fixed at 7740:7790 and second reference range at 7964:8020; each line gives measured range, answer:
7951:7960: 0.10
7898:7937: 0.08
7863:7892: 0.05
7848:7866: 0.06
